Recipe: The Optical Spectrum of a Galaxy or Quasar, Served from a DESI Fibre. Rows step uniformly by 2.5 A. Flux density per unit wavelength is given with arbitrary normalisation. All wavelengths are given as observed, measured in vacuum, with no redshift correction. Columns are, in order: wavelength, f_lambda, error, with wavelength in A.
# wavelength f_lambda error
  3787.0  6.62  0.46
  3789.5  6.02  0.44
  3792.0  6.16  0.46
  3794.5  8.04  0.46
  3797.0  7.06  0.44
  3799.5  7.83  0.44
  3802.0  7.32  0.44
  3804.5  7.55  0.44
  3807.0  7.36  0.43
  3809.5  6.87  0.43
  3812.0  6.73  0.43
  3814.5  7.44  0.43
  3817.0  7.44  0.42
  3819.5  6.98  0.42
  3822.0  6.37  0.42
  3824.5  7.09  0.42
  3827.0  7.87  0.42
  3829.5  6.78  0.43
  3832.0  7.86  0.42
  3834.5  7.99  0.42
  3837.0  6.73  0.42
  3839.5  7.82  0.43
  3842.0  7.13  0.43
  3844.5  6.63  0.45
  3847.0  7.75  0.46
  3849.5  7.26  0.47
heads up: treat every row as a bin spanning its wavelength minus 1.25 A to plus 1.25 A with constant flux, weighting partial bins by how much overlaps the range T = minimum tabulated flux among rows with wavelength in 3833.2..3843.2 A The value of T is 6.73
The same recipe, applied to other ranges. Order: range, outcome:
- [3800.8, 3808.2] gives 7.32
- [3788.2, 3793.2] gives 6.02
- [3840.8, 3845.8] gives 6.63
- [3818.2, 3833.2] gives 6.37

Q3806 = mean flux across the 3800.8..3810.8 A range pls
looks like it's 7.27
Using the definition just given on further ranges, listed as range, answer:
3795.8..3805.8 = 7.44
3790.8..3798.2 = 7.09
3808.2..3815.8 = 7.02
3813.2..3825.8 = 7.07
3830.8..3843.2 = 7.51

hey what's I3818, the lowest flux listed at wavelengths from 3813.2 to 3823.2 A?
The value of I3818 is 6.37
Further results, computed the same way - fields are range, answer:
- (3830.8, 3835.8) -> 7.86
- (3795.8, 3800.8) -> 7.06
